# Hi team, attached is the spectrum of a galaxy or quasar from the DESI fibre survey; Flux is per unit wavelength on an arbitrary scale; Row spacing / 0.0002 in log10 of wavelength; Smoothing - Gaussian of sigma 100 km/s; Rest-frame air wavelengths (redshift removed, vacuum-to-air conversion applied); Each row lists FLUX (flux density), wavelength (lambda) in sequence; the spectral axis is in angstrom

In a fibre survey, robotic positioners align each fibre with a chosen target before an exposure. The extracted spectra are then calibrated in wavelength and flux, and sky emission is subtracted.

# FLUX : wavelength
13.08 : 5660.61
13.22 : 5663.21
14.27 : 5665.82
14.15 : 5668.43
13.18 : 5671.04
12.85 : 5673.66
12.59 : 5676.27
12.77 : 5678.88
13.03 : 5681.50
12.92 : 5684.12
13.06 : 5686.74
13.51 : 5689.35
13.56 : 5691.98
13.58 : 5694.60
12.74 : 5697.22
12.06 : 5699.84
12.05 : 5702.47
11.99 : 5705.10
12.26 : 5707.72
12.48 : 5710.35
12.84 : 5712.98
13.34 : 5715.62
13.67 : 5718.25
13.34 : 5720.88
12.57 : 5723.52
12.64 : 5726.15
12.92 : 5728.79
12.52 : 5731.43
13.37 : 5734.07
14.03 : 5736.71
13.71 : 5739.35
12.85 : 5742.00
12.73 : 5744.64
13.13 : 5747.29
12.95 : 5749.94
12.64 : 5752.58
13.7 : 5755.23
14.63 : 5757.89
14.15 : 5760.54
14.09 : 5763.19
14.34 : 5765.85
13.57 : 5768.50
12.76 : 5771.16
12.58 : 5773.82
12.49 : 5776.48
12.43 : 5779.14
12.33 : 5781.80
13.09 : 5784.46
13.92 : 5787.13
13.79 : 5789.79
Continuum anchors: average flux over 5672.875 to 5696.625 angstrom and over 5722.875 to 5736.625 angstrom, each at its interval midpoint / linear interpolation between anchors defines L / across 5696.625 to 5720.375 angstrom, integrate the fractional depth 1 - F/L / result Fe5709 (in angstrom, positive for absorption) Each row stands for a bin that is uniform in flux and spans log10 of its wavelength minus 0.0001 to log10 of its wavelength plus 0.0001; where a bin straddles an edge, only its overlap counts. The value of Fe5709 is 0.7 angstrom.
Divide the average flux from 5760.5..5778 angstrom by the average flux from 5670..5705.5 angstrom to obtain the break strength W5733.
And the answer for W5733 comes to 1.04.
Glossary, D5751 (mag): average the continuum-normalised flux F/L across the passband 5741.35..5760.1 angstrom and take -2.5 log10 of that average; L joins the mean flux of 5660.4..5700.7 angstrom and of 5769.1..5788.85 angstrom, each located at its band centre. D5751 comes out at -0.029 mag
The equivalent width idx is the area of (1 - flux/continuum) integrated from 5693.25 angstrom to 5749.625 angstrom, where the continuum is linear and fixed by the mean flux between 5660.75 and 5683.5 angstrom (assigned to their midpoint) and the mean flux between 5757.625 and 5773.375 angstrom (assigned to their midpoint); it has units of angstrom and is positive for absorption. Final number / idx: 2.7 angstrom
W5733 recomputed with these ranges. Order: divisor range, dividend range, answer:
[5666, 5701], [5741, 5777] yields 1.02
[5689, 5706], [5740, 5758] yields 1.03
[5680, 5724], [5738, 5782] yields 1.03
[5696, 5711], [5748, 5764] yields 1.11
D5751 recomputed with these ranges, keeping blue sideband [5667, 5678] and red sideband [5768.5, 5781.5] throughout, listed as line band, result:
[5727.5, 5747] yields -0.03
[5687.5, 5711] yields 0.03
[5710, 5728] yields -0.01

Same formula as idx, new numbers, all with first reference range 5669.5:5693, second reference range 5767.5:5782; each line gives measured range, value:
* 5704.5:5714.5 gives 0.4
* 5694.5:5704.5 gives 0.4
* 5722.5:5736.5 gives 0.0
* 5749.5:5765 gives -1.2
